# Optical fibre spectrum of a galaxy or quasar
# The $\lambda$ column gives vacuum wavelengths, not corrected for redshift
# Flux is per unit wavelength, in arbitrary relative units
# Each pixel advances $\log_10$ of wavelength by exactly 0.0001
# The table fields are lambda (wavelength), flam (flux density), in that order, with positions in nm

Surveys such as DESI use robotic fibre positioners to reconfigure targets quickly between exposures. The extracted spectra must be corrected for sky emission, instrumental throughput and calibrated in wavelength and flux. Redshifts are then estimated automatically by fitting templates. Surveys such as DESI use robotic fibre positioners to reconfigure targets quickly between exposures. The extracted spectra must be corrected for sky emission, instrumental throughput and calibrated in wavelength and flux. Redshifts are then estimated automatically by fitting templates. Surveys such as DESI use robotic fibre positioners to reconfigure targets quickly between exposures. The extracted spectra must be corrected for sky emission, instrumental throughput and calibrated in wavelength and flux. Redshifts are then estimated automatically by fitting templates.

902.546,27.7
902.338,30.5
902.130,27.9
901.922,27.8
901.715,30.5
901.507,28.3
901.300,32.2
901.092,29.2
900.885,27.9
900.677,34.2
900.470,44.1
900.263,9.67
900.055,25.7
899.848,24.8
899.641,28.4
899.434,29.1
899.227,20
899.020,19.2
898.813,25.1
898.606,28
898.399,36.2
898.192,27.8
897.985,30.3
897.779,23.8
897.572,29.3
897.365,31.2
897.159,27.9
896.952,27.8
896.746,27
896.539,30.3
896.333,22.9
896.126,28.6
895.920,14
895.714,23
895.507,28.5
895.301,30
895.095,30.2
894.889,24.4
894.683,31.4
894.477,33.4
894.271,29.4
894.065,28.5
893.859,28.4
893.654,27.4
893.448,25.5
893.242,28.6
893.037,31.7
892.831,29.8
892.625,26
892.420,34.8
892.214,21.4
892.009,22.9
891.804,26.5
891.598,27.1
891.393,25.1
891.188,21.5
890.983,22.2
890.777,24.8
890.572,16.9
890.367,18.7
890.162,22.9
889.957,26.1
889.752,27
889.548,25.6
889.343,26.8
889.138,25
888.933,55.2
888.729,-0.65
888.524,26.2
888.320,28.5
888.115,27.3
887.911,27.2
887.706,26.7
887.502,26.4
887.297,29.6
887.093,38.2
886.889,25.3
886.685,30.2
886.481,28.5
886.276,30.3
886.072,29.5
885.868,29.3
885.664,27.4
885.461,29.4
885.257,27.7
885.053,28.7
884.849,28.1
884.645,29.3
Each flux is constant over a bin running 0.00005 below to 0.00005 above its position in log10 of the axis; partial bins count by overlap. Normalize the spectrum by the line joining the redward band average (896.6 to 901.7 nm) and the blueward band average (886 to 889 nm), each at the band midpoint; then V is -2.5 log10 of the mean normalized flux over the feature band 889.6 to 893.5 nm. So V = 0.12 mag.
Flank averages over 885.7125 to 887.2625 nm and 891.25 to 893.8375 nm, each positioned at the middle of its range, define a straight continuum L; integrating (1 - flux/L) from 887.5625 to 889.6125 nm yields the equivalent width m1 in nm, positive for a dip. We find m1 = 0.16 nm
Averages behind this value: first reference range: 30.1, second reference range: 27.2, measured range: 26.8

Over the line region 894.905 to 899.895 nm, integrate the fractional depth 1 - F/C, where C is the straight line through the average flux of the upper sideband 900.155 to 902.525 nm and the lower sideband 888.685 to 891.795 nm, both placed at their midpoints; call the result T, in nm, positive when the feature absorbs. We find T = 0.16 nm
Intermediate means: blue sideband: 24.8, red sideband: 29.2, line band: 26.8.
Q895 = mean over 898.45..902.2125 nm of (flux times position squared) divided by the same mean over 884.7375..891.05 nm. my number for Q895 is 1.0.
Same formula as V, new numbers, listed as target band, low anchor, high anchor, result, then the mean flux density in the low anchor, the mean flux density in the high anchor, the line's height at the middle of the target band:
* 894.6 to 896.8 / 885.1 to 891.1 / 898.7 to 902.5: 0.04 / 26.8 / 27.5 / 27.2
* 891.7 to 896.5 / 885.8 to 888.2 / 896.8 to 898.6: 0.07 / 29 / 29.2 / 29.1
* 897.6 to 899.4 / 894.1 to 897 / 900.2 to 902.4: 0.08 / 27.2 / 29.6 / 28.5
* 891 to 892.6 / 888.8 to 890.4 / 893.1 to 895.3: 0.12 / 28.3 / 28.8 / 28.5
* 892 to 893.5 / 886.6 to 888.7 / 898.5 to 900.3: -0.08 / 27.5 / 23.8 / 25.9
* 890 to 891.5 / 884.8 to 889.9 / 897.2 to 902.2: 0.27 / 28.1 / 27.9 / 28.1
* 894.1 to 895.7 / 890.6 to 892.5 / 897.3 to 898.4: -0.08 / 24.7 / 29.1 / 27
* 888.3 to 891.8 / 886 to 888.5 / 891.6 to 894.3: 0.15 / 28.9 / 27.7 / 28.3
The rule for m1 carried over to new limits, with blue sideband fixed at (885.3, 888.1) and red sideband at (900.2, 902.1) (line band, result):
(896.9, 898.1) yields 0.05 nm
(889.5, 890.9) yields 0.29 nm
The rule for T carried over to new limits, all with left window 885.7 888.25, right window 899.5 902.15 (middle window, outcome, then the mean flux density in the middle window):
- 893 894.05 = 0.024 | 28.1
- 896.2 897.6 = 0.033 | 28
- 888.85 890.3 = -0.014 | 29.2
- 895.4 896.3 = 0.163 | 23.5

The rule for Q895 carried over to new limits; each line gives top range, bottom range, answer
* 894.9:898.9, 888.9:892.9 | 1.08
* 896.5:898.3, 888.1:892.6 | 1.15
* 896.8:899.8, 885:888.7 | 1.00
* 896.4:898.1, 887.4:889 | 1.09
